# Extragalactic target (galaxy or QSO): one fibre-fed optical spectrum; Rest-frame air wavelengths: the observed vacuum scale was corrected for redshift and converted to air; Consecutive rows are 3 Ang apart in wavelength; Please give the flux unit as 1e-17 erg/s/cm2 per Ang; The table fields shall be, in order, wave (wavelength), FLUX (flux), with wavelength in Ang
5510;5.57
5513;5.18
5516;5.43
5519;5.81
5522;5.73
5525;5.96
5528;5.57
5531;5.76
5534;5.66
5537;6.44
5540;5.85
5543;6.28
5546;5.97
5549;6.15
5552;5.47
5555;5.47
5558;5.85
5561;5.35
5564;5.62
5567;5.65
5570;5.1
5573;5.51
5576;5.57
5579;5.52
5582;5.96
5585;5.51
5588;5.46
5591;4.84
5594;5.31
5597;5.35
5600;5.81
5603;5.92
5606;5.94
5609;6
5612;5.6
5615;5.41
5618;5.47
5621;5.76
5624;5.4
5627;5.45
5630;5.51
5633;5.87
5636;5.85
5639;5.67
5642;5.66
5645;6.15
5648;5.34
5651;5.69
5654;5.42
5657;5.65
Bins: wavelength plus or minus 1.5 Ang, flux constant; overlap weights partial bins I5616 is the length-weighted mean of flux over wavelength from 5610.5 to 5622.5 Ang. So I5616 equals 5.56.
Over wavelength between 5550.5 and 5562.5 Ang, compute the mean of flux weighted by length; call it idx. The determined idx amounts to 5.53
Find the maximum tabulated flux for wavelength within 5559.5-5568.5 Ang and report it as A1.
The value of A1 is 5.65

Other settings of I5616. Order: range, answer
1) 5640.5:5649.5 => 5.72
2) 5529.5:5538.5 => 5.95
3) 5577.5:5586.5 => 5.66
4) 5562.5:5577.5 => 5.49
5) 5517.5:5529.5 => 5.77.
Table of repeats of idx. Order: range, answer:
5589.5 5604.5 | 5.45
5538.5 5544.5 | 6.07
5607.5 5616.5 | 5.67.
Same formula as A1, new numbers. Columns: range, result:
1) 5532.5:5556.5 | 6.44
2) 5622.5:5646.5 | 6.15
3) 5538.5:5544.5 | 6.28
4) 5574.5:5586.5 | 5.96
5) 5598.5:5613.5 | 6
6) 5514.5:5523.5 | 5.81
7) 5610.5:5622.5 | 5.76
